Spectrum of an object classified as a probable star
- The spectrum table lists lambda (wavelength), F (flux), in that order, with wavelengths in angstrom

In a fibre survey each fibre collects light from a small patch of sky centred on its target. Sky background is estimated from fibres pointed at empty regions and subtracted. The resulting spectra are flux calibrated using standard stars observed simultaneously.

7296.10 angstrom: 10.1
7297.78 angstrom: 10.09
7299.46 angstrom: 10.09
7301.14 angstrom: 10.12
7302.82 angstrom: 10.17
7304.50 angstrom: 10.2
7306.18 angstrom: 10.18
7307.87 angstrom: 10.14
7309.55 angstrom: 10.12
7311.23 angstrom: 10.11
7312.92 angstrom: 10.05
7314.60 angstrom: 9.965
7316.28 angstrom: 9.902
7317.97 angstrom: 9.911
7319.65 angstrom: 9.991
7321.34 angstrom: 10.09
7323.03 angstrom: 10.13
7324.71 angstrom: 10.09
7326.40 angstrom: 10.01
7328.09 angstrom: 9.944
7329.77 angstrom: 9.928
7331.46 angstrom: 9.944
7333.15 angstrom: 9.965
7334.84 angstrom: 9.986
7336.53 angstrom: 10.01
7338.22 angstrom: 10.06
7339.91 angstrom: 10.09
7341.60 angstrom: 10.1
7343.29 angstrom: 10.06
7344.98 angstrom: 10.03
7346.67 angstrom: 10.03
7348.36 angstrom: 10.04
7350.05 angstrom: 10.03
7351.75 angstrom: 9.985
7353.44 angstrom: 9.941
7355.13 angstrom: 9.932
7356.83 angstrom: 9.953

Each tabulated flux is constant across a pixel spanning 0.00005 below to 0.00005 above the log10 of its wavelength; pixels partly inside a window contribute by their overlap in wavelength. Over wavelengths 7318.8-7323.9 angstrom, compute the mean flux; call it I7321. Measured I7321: 10.1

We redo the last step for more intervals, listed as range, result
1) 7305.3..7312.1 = 10.1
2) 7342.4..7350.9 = 10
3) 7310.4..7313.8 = 10.1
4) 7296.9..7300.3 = 10.1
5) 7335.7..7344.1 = 10.1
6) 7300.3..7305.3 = 10.2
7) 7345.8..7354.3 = 10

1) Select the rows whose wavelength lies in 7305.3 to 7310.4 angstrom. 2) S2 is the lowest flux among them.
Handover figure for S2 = 10.12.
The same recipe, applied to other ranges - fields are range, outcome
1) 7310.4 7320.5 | 9.902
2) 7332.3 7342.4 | 9.965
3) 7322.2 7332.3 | 9.928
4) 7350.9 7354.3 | 9.941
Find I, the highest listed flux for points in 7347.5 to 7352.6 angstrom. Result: 10.04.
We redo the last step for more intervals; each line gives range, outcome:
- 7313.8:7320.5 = 9.991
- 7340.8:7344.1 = 10.1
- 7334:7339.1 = 10.06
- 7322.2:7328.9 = 10.13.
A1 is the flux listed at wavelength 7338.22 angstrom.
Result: 10.06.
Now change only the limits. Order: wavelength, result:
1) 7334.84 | 9.986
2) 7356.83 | 9.953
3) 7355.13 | 9.932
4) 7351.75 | 9.985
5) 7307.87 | 10.14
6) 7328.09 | 9.944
